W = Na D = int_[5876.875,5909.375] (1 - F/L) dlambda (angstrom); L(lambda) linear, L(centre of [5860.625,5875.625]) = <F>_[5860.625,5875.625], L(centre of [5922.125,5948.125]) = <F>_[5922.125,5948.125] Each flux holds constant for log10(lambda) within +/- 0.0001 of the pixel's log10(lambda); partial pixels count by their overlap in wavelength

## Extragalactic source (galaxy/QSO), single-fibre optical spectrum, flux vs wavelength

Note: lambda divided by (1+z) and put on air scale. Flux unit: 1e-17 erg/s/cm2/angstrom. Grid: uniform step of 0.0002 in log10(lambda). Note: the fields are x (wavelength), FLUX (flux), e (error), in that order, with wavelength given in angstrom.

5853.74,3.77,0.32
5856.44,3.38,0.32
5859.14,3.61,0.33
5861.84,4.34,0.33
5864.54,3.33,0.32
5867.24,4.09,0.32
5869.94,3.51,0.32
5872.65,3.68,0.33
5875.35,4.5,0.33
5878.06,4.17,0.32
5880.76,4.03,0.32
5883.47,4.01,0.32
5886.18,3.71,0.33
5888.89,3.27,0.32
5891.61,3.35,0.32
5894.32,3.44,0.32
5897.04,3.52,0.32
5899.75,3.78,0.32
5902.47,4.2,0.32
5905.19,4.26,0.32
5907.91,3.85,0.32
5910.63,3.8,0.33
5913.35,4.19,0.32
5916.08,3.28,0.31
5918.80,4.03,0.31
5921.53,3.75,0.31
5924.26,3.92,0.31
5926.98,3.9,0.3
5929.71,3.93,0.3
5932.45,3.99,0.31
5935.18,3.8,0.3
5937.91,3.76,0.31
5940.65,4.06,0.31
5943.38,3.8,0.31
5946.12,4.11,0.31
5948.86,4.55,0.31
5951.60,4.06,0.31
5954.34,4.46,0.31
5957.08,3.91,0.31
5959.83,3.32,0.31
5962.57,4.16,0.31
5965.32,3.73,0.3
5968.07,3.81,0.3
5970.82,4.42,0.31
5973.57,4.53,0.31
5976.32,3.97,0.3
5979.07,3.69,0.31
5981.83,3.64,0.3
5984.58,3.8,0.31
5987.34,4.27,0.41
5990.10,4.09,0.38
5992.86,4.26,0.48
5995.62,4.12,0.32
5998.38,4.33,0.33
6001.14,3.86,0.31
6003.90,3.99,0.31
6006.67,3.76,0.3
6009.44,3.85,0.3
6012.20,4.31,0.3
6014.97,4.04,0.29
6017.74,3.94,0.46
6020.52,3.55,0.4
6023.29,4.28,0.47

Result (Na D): 0.76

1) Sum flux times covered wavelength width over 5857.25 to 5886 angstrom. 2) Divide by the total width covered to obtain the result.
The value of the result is 3.91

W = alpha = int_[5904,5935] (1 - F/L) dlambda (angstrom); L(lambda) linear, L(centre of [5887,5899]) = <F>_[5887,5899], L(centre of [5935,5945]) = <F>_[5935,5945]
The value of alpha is -1.85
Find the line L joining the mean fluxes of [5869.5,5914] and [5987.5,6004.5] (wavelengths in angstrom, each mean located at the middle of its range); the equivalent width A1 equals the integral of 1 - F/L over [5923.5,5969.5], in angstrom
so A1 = 0.4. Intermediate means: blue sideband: 3.84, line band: 3.96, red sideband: 4.13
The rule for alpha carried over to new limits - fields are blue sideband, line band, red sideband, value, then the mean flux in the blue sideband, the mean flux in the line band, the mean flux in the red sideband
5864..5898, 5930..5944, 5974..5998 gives 0.0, 3.75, 3.89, 4.02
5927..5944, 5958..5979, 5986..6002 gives 0.4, 3.89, 3.97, 4.16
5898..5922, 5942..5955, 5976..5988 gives -1.0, 3.9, 4.18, 3.84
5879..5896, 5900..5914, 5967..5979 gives -1.0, 3.65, 4.03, 4.14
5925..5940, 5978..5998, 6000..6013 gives -0.4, 3.89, 4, 3.94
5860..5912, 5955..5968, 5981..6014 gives 0.5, 3.83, 3.82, 4.03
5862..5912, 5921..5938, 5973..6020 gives 0.1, 3.82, 3.88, 4.01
